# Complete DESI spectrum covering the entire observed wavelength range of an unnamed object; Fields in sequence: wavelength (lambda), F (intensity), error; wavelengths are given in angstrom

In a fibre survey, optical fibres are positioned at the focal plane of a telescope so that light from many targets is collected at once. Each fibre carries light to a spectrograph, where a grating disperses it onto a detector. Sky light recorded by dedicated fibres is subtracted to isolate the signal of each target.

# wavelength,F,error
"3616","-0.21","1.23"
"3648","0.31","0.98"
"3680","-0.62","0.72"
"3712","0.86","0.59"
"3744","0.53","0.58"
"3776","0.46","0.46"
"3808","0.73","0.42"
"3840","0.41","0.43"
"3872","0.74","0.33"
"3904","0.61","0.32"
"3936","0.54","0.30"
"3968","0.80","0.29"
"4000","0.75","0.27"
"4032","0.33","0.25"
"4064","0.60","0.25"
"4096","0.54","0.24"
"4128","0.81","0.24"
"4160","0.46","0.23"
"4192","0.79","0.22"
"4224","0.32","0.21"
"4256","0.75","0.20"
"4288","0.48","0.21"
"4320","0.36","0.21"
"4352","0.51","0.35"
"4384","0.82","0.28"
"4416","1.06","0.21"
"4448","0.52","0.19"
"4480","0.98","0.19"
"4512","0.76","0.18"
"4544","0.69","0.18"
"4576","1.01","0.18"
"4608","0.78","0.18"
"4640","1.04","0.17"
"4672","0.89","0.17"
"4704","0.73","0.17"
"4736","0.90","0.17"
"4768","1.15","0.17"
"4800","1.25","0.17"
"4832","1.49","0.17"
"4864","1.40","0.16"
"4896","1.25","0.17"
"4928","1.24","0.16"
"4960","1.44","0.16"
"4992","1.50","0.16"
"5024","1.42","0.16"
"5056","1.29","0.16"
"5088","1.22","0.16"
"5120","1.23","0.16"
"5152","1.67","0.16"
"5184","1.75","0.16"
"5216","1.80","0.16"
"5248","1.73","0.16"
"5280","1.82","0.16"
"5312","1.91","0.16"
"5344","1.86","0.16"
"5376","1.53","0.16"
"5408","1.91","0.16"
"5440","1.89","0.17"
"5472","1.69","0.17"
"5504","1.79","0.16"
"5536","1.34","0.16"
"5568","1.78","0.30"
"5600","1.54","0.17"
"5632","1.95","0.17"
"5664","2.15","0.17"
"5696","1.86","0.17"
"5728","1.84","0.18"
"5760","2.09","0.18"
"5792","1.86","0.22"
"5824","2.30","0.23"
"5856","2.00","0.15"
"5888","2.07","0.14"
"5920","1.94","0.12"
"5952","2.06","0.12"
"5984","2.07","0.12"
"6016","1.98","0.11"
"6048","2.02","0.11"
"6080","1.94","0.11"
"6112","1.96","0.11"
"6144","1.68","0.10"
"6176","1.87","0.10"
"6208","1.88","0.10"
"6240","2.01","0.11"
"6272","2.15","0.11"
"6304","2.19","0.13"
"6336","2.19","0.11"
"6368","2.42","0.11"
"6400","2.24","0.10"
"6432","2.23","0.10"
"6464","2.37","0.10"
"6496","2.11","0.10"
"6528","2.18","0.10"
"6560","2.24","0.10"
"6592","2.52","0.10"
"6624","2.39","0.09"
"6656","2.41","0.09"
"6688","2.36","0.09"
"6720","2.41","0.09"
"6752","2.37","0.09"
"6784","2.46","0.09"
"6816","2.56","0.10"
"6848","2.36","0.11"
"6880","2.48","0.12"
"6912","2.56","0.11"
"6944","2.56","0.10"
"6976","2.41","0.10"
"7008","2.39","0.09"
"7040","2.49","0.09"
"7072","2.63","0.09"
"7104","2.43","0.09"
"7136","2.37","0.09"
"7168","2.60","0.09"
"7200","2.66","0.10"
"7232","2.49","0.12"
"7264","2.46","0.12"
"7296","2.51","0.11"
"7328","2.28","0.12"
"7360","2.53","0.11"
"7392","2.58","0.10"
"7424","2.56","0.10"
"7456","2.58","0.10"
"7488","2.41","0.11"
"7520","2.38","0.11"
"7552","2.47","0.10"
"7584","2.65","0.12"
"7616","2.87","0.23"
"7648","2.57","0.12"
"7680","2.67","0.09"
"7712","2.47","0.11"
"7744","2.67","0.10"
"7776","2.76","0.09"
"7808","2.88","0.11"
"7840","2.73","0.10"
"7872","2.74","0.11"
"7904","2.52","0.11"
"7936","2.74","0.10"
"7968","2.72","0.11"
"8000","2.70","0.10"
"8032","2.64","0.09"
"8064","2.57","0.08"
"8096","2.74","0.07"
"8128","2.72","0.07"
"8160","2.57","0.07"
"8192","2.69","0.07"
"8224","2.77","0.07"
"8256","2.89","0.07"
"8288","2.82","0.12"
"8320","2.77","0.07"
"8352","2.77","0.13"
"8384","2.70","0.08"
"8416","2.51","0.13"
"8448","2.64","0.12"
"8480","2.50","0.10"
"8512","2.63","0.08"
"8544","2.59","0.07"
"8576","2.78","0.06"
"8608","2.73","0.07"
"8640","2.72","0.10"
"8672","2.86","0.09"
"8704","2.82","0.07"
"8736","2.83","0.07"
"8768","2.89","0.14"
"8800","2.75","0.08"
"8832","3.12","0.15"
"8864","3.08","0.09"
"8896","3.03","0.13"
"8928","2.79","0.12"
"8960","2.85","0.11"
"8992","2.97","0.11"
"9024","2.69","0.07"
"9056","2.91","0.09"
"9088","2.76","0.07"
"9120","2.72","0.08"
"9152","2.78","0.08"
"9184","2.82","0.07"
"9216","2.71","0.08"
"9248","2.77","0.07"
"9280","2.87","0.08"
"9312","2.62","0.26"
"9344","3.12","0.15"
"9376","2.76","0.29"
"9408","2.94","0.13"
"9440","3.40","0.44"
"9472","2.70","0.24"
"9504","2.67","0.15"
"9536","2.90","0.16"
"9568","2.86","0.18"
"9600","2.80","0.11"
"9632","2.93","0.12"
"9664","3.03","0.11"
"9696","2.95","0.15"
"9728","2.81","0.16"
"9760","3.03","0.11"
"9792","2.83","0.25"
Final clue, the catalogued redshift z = 0.186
